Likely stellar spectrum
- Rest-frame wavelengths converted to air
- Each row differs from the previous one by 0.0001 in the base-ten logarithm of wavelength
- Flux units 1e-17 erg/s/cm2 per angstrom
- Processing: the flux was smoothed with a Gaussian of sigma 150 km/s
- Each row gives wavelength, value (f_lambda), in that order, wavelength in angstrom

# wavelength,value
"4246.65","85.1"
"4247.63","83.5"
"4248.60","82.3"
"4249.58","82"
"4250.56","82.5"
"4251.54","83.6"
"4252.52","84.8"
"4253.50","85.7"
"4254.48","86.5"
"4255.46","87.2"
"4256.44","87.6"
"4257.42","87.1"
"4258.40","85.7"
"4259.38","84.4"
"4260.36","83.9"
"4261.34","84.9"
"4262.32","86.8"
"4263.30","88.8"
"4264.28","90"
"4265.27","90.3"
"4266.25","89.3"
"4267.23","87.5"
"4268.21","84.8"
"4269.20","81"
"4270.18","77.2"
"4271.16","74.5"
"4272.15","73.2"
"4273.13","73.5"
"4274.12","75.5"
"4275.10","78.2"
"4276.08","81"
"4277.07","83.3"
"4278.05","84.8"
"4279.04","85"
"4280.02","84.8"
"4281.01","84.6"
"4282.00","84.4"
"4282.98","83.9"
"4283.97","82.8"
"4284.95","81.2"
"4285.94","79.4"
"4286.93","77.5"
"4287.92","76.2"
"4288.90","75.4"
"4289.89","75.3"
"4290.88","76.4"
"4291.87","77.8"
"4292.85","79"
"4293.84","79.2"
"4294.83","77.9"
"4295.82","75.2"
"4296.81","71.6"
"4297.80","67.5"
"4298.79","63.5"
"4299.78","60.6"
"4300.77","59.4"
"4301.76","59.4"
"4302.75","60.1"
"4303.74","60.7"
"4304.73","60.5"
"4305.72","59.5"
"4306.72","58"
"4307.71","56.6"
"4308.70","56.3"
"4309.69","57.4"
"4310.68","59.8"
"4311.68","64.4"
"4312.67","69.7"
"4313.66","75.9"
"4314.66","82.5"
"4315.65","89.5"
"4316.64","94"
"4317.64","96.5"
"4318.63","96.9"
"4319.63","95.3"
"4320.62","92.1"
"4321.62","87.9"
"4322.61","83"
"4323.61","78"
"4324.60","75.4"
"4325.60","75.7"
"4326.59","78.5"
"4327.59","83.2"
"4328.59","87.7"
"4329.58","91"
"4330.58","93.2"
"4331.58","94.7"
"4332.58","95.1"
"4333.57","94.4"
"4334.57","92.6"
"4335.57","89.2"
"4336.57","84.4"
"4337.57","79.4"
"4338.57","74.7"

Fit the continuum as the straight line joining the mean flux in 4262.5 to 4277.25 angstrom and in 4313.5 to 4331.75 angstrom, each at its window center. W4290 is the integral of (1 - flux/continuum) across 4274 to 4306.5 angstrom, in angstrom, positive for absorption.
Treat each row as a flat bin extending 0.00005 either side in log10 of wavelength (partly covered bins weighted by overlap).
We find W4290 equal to 3.62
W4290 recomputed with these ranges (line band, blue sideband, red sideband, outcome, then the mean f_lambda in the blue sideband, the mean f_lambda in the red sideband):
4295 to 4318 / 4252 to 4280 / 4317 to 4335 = 5.1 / 83.7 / 88.4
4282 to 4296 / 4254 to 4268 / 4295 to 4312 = -1.6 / 87.1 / 62.1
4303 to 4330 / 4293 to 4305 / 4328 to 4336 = 1.4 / 66.8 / 92.2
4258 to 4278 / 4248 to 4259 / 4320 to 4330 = 0.5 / 85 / 83.4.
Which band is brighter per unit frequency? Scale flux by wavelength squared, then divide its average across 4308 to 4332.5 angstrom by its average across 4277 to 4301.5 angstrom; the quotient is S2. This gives 1.1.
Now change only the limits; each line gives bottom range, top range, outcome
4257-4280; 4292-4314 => 0.80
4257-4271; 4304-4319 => 0.85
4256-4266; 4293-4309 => 0.76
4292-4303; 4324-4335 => 1.28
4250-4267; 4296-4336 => 0.91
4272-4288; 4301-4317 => 0.83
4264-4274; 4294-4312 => 0.78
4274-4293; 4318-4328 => 1.07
